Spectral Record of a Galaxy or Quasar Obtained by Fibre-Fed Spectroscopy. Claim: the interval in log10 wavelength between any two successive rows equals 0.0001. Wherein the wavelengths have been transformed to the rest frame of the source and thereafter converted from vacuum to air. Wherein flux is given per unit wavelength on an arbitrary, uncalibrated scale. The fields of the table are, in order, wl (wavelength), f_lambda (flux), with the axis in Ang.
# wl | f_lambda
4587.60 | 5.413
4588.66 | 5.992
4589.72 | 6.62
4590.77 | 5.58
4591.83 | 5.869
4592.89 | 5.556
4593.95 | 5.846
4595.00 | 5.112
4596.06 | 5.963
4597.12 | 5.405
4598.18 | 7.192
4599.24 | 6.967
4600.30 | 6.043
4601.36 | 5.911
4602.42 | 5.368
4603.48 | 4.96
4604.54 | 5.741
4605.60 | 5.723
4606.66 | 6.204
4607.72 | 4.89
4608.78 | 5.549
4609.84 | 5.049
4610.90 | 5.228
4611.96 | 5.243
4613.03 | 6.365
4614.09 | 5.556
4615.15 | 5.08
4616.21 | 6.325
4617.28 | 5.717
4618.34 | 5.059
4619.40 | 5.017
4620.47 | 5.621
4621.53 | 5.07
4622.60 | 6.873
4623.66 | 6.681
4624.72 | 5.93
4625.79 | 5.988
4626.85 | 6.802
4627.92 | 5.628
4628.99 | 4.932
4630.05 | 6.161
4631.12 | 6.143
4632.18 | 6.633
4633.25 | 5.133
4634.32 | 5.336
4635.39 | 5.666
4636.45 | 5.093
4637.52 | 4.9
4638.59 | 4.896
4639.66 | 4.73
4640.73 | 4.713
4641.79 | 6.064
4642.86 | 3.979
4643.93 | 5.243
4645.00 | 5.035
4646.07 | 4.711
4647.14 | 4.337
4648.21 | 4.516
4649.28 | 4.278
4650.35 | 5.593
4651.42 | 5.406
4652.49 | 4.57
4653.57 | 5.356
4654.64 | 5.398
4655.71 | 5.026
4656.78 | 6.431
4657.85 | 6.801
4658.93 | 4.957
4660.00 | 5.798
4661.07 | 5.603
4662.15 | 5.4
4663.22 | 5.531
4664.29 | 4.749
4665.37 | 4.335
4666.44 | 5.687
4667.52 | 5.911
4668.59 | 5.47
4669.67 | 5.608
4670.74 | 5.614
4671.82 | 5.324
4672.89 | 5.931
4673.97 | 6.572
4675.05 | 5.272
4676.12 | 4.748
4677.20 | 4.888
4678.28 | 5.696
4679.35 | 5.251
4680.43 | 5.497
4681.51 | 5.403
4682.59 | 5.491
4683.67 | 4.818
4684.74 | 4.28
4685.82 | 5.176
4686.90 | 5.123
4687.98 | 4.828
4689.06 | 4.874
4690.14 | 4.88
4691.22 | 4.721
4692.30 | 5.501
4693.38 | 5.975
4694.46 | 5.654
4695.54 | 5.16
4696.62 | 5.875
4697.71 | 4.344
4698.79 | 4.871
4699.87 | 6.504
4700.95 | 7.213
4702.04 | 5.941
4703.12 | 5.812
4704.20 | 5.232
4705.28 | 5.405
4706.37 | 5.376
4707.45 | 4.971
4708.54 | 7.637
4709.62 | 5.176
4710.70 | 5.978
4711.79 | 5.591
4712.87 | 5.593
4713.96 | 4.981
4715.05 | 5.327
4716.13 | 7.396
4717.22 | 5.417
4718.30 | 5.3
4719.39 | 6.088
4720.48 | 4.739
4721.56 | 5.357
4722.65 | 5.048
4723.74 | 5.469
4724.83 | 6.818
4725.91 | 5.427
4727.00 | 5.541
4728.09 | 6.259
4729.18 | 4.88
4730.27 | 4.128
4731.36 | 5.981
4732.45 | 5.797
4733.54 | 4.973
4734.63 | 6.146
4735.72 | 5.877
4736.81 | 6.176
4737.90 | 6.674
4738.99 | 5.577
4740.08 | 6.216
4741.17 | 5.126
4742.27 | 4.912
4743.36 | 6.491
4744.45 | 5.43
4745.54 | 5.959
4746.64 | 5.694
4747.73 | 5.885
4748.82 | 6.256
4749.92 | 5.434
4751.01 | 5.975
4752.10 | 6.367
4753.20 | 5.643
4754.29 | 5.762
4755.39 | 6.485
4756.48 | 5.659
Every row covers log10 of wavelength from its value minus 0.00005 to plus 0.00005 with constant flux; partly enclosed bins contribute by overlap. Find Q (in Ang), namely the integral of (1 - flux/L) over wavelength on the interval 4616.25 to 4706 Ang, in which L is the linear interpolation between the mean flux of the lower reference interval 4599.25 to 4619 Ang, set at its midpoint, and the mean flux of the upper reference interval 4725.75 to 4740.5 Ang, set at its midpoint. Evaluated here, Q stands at 3.6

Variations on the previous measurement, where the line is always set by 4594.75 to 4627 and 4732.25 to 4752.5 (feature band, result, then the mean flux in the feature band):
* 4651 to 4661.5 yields 0.5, 5.54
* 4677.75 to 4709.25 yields 2.0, 5.43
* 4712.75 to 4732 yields 0.9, 5.54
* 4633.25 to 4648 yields 2.0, 4.97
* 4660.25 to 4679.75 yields 1.2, 5.43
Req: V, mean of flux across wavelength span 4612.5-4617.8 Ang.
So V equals 5.81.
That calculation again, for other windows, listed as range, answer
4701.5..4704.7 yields 5.68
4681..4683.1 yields 5.44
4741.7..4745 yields 5.61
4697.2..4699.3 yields 4.61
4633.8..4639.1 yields 5.18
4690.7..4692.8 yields 5.11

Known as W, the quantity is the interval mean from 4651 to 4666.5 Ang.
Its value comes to 5.39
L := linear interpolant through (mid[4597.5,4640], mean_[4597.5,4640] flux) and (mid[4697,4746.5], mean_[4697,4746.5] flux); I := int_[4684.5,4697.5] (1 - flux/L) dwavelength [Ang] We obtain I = 1.2 Ang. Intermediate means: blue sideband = 5.69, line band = 5.17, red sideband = 5.67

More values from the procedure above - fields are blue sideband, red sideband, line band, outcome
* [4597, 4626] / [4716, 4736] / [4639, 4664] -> 2.2 Ang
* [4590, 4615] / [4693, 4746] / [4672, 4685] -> 0.8 Ang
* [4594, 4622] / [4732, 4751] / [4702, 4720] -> 0.2 Ang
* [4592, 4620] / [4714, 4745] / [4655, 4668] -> 0.3 Ang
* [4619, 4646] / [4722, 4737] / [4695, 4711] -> -0.4 Ang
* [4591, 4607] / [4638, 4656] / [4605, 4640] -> -1.5 Ang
